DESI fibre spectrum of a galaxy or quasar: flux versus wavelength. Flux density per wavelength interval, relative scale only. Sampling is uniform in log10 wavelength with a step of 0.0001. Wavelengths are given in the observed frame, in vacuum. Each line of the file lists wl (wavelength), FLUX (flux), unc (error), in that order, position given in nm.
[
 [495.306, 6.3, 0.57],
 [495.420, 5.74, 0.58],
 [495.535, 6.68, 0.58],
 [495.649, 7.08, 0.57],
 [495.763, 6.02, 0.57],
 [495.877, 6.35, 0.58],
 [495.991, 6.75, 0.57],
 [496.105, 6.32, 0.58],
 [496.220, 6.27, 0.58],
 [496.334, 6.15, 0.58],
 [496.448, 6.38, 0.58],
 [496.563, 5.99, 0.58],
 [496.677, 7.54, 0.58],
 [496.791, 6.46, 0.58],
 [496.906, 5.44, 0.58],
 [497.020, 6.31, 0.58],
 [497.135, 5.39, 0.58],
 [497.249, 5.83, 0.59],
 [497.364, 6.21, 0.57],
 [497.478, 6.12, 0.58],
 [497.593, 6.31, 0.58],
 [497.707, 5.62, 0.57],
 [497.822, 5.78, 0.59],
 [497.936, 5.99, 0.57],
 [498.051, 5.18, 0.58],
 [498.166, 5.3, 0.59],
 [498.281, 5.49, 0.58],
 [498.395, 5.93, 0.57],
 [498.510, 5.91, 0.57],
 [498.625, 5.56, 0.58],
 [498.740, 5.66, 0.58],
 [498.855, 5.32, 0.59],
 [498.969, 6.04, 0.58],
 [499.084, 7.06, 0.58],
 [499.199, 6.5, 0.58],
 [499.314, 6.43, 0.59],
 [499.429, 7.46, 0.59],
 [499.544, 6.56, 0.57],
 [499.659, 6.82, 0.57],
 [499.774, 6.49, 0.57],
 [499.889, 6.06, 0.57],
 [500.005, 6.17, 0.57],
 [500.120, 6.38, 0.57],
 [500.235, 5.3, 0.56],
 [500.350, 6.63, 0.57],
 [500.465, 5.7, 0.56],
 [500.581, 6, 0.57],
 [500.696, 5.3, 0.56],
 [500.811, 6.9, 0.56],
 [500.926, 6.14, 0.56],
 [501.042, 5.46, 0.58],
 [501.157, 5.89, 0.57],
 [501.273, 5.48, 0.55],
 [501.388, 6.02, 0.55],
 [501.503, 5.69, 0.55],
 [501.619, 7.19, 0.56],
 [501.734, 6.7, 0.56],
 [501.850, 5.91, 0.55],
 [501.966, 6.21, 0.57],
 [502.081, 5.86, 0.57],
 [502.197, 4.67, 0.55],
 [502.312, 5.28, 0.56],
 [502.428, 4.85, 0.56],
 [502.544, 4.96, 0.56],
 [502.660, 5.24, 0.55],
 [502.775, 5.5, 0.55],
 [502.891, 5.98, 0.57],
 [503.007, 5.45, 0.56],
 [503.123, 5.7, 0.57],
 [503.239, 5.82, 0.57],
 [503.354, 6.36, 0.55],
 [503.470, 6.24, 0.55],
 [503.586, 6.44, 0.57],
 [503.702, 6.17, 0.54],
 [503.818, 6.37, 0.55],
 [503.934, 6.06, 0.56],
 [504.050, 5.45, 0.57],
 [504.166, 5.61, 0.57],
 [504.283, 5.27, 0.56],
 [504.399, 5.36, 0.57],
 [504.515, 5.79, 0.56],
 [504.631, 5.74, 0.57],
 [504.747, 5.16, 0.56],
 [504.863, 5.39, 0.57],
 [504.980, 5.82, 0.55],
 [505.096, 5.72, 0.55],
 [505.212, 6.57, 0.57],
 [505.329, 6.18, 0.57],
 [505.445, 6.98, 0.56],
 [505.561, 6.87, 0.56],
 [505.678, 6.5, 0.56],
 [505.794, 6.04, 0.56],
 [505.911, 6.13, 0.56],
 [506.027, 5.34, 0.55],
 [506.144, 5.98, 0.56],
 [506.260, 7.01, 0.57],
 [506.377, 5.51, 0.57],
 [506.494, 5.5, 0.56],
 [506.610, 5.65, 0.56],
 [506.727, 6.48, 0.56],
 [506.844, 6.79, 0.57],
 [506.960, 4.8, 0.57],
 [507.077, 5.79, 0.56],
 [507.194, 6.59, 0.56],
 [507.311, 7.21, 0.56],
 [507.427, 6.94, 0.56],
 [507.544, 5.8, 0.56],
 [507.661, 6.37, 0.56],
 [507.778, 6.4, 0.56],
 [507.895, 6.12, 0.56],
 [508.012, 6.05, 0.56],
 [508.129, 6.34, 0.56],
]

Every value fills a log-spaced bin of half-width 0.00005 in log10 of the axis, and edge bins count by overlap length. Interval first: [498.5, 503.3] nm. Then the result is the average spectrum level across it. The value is 5.96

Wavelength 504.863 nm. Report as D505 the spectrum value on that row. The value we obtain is 5.39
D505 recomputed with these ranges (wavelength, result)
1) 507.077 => 5.79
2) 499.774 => 6.49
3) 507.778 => 6.4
